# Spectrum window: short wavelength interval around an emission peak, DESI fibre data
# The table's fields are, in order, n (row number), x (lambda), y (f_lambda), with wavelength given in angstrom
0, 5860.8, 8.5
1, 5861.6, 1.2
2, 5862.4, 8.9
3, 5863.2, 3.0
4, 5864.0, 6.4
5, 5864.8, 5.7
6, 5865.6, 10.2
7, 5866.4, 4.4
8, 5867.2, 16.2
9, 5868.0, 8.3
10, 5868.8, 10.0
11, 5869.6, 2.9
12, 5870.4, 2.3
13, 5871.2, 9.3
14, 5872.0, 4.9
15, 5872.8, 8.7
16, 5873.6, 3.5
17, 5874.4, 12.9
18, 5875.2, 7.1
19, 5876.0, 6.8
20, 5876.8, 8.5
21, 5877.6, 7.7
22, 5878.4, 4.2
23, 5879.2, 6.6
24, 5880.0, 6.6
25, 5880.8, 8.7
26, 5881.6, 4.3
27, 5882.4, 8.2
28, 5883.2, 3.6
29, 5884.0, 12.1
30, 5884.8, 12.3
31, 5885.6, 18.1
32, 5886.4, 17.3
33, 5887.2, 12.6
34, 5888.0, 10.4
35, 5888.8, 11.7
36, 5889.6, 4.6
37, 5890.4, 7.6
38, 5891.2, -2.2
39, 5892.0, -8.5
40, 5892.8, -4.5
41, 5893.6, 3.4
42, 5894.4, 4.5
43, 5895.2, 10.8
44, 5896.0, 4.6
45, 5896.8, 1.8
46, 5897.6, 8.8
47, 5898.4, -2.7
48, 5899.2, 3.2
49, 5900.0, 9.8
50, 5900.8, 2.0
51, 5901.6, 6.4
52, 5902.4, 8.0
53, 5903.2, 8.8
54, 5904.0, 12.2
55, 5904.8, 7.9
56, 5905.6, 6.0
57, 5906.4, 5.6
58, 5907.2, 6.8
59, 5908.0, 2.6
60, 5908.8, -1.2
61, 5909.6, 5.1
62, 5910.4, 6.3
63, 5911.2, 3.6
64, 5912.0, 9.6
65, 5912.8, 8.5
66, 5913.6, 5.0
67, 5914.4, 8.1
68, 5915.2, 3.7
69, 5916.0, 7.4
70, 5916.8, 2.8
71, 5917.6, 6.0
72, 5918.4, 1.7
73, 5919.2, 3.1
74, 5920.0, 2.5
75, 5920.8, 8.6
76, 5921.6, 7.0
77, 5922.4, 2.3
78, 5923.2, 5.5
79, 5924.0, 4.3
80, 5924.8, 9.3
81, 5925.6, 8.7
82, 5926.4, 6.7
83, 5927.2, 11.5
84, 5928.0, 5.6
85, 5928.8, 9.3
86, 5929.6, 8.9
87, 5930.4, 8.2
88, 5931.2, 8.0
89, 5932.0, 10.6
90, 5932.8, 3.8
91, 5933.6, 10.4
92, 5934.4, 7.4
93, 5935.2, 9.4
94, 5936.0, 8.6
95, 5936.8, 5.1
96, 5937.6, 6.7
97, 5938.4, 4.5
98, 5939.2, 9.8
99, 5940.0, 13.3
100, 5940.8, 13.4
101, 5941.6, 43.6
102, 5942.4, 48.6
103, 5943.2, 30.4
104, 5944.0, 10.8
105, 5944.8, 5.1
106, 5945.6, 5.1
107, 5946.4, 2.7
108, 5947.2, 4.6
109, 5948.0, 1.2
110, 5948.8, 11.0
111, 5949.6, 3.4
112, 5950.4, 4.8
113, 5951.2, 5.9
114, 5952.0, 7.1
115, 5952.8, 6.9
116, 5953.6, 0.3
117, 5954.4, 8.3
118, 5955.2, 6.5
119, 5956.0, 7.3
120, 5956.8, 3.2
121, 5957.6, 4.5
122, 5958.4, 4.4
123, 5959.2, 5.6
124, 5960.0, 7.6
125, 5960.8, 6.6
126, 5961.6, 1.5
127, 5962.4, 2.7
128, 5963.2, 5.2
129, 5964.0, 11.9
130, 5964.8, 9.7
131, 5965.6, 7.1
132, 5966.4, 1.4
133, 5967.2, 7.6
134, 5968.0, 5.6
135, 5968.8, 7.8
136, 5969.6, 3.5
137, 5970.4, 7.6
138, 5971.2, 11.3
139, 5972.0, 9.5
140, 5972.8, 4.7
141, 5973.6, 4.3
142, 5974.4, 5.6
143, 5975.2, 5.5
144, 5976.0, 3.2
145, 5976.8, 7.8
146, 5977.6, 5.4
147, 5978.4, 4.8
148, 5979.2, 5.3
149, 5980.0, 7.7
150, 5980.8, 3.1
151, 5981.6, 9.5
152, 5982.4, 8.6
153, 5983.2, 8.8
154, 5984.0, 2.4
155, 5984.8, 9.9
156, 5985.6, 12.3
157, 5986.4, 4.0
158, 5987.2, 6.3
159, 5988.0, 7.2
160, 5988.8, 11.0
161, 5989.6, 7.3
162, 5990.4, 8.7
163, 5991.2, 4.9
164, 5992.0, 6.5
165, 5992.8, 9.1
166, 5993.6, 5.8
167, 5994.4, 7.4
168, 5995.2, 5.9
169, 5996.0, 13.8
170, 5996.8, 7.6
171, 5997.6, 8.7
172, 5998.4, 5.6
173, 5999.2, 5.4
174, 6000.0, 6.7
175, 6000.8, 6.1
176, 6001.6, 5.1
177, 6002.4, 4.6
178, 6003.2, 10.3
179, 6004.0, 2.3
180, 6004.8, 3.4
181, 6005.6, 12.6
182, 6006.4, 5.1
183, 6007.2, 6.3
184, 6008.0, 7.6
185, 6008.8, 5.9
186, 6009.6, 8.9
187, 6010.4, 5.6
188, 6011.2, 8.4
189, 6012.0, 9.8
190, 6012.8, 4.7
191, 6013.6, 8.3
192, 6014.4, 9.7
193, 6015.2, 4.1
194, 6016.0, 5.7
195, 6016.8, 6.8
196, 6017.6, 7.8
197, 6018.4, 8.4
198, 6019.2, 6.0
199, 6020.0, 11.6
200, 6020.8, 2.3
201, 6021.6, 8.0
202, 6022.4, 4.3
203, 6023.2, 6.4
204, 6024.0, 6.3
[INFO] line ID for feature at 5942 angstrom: [O III] 5007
